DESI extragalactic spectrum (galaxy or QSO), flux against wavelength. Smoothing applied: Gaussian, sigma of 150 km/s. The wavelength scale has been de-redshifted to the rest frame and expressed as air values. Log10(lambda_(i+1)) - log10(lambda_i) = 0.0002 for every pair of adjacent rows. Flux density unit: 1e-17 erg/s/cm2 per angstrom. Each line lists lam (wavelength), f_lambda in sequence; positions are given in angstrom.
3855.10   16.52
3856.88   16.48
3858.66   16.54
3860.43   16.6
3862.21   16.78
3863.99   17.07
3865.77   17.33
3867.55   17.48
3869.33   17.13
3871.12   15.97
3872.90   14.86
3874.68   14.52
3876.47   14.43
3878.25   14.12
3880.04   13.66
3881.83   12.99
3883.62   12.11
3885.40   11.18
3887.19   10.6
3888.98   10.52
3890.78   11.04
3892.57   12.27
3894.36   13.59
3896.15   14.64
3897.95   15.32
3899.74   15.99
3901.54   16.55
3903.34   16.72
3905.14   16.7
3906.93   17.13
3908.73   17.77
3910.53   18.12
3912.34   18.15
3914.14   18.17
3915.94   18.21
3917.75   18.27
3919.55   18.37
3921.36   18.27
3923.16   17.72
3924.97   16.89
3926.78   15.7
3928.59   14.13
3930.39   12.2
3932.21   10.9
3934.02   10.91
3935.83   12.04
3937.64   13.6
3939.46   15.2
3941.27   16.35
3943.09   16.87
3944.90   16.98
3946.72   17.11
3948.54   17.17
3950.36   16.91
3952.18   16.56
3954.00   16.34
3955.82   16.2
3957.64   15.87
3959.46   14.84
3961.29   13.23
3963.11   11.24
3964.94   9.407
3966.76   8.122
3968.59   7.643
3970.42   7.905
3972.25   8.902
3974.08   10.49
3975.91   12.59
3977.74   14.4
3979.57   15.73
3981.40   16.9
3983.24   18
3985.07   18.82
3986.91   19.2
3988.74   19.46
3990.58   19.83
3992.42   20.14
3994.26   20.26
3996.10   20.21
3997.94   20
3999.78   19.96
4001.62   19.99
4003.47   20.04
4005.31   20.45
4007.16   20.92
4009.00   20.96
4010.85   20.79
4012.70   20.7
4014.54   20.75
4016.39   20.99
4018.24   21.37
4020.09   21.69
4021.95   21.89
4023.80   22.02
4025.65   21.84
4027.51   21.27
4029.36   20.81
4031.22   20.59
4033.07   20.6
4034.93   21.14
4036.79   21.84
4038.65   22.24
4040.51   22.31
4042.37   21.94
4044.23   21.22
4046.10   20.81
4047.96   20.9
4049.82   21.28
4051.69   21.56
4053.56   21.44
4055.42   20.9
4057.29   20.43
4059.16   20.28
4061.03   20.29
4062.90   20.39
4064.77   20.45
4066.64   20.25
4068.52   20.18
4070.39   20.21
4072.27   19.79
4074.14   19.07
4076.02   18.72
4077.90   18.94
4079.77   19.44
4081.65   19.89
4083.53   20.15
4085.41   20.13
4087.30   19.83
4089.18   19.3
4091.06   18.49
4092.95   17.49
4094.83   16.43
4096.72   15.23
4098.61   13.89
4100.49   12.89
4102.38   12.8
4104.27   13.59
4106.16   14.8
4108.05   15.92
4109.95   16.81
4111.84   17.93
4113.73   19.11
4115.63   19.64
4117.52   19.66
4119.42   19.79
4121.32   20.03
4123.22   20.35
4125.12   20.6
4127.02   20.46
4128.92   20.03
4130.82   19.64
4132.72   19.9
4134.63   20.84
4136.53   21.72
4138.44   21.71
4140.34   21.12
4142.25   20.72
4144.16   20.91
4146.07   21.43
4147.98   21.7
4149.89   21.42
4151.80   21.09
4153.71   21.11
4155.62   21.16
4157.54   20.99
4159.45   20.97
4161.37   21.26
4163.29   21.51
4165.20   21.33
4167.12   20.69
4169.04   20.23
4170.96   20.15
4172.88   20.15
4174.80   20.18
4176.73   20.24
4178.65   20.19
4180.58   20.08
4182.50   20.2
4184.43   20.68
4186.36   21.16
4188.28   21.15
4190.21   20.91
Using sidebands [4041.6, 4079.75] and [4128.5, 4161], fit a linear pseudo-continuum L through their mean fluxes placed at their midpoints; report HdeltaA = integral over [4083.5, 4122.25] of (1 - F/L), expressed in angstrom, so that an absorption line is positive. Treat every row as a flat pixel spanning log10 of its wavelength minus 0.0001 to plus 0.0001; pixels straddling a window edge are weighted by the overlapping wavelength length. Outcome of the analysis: 6.4 angstrom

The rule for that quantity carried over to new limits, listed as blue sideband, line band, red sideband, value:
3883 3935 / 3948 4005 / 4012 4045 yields 9.2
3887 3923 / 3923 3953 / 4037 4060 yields 3.7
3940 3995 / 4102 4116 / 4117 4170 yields 2.4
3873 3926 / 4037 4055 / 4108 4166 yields -3.0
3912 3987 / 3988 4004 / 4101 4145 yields -4.1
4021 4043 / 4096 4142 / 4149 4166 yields 6.4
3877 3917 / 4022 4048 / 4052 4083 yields -3.2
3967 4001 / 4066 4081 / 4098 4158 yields -1.3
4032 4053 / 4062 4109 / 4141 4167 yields 7.5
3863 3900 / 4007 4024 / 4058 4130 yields -4.3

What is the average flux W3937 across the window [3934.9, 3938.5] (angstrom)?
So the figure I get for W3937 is 12.8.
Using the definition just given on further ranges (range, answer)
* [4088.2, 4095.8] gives 17.9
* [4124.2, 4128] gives 20.5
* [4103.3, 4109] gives 14.8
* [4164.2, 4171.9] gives 20.6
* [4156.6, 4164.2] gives 21.2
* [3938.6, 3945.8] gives 16.4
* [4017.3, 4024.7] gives 21.7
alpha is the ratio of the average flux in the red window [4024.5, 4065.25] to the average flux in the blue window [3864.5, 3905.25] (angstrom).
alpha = 1.5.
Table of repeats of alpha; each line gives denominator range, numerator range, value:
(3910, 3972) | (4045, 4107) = 1.27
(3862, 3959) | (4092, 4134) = 1.14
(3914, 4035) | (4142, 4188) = 1.22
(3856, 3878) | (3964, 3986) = 0.77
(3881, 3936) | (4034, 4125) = 1.28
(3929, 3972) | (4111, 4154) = 1.51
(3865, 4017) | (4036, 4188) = 1.25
